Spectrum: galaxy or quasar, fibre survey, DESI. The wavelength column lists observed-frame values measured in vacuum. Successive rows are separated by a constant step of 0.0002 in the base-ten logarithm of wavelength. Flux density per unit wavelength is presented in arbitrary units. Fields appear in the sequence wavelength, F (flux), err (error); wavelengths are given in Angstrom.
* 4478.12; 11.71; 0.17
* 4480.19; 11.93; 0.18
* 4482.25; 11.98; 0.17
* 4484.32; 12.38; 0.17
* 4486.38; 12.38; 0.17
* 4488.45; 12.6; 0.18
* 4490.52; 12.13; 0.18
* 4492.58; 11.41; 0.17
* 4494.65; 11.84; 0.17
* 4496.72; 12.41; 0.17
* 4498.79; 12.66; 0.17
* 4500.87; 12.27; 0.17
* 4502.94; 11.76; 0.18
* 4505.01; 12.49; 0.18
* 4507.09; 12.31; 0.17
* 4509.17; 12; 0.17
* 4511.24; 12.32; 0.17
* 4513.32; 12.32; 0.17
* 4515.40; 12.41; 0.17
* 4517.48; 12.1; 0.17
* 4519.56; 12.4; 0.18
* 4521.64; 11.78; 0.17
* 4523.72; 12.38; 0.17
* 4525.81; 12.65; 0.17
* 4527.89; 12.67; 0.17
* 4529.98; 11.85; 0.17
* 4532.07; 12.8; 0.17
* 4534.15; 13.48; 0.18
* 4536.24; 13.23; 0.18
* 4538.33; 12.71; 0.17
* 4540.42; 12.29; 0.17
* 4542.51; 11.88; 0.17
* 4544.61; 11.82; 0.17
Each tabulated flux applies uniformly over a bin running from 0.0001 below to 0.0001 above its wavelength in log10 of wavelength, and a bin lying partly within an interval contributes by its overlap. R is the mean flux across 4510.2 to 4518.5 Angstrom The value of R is 12.3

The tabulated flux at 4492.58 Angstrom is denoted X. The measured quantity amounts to 11.41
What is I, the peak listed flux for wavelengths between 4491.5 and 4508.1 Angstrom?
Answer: 12.66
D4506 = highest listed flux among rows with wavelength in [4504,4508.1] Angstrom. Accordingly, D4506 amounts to 12.49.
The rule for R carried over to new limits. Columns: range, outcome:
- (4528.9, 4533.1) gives 12.3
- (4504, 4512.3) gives 12.3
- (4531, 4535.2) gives 13.1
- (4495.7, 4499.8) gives 12.5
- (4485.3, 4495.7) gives 12.1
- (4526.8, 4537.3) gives 12.8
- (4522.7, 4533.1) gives 12.5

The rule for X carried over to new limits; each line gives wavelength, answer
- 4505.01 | 12.49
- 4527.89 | 12.67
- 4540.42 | 12.29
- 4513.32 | 12.32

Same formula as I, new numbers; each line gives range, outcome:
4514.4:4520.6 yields 12.41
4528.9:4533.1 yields 12.8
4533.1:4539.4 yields 13.48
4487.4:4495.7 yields 12.6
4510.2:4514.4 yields 12.32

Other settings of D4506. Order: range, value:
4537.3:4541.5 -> 12.71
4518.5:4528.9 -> 12.67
